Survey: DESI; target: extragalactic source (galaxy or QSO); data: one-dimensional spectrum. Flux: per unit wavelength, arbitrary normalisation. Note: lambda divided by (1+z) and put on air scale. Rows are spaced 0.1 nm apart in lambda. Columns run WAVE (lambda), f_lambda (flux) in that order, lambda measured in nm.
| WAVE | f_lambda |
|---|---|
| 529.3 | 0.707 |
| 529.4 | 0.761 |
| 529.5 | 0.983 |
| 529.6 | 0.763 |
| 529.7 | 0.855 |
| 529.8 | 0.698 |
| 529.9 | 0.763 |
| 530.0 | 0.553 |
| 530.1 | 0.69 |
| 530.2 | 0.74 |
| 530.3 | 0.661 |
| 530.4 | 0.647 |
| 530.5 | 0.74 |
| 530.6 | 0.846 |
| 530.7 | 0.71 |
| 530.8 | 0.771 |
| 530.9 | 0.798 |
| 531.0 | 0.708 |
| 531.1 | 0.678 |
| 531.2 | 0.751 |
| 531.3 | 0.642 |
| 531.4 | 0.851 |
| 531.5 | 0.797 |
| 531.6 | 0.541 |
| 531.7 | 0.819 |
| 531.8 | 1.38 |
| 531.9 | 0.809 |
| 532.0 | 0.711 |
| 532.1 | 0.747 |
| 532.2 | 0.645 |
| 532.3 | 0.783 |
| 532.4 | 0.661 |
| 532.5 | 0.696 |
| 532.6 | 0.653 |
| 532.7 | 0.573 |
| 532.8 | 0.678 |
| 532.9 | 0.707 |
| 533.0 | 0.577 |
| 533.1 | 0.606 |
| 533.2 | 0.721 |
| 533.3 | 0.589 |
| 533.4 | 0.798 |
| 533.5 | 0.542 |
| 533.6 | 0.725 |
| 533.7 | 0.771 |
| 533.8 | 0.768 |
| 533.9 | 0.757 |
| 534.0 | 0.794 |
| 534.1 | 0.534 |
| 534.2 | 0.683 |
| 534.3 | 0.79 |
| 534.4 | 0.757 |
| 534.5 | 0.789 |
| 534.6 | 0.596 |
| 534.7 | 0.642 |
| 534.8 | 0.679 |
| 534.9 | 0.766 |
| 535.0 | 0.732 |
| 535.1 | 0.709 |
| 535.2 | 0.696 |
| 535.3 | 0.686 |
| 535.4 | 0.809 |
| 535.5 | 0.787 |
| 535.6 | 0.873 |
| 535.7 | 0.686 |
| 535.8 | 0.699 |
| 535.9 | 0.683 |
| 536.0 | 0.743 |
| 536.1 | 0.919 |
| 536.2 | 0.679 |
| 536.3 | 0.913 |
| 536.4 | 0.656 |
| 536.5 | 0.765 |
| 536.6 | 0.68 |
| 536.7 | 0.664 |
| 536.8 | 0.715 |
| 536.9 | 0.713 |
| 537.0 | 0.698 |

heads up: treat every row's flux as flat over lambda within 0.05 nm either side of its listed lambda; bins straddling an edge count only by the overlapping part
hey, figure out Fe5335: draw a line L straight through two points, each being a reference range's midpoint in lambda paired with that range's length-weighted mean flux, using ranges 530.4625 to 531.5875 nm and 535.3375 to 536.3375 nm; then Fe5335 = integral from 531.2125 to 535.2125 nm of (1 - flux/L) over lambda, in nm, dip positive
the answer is 0.22 nm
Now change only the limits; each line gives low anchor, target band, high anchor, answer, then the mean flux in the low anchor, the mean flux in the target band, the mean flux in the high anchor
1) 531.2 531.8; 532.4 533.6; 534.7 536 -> 0.18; 0.786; 0.653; 0.731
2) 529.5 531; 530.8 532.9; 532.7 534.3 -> -0.10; 0.739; 0.746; 0.683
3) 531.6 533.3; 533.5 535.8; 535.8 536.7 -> 0.04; 0.725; 0.724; 0.747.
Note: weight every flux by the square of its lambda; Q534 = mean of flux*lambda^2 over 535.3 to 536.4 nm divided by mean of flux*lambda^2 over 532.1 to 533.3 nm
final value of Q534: 1.2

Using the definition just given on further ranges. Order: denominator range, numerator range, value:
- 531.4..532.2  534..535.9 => 0.89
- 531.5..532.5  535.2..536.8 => 0.97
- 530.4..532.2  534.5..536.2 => 0.96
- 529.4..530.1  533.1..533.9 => 0.93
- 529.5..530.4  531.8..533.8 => 0.98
